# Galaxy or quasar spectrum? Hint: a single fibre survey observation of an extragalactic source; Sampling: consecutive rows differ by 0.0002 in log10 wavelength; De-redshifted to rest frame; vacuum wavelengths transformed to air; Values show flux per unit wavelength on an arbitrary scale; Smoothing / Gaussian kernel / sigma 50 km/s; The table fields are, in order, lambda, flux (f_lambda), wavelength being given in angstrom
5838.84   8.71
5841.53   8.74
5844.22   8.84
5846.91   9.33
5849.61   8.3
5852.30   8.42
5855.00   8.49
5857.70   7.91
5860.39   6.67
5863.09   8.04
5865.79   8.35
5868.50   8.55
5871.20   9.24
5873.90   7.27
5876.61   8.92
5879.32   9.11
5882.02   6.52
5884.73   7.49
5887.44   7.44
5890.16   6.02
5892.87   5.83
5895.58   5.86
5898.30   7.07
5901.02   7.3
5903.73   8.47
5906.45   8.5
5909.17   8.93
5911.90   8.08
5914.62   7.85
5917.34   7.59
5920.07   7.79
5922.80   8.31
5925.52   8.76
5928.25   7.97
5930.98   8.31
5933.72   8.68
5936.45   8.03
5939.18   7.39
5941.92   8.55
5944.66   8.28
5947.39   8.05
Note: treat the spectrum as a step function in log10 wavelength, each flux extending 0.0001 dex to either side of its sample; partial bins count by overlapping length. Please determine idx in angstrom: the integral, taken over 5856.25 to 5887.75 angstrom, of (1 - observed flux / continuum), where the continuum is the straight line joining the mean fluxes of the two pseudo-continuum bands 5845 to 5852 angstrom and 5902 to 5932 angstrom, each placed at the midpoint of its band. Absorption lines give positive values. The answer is 2.2 angstrom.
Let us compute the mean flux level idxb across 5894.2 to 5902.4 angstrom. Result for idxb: 6.75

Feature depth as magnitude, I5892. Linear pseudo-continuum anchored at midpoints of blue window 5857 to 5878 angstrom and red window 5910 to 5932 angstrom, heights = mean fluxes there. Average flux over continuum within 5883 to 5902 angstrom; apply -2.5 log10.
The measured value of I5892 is 0.21 mag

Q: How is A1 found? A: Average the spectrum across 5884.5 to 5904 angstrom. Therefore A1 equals 6.82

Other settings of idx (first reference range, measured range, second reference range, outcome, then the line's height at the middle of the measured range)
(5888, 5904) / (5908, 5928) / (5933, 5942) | -2.04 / 7.42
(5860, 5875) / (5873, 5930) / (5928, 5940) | 3.08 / 8.12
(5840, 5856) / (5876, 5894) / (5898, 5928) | 2.31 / 8.35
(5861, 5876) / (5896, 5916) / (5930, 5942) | 0.64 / 8.19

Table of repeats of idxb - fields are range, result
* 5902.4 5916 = 8.36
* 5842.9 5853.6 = 8.72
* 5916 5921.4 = 7.68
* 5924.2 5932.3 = 8.34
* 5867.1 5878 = 8.49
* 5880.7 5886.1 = 7.01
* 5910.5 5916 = 7.97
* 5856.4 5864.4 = 7.54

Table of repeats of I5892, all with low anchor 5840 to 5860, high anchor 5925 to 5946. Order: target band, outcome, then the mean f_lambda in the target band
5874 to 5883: 0.04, 8.13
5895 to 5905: 0.15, 7.27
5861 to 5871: 0.02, 8.29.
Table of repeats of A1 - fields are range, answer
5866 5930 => 7.79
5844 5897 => 7.81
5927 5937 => 8.27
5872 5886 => 7.92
